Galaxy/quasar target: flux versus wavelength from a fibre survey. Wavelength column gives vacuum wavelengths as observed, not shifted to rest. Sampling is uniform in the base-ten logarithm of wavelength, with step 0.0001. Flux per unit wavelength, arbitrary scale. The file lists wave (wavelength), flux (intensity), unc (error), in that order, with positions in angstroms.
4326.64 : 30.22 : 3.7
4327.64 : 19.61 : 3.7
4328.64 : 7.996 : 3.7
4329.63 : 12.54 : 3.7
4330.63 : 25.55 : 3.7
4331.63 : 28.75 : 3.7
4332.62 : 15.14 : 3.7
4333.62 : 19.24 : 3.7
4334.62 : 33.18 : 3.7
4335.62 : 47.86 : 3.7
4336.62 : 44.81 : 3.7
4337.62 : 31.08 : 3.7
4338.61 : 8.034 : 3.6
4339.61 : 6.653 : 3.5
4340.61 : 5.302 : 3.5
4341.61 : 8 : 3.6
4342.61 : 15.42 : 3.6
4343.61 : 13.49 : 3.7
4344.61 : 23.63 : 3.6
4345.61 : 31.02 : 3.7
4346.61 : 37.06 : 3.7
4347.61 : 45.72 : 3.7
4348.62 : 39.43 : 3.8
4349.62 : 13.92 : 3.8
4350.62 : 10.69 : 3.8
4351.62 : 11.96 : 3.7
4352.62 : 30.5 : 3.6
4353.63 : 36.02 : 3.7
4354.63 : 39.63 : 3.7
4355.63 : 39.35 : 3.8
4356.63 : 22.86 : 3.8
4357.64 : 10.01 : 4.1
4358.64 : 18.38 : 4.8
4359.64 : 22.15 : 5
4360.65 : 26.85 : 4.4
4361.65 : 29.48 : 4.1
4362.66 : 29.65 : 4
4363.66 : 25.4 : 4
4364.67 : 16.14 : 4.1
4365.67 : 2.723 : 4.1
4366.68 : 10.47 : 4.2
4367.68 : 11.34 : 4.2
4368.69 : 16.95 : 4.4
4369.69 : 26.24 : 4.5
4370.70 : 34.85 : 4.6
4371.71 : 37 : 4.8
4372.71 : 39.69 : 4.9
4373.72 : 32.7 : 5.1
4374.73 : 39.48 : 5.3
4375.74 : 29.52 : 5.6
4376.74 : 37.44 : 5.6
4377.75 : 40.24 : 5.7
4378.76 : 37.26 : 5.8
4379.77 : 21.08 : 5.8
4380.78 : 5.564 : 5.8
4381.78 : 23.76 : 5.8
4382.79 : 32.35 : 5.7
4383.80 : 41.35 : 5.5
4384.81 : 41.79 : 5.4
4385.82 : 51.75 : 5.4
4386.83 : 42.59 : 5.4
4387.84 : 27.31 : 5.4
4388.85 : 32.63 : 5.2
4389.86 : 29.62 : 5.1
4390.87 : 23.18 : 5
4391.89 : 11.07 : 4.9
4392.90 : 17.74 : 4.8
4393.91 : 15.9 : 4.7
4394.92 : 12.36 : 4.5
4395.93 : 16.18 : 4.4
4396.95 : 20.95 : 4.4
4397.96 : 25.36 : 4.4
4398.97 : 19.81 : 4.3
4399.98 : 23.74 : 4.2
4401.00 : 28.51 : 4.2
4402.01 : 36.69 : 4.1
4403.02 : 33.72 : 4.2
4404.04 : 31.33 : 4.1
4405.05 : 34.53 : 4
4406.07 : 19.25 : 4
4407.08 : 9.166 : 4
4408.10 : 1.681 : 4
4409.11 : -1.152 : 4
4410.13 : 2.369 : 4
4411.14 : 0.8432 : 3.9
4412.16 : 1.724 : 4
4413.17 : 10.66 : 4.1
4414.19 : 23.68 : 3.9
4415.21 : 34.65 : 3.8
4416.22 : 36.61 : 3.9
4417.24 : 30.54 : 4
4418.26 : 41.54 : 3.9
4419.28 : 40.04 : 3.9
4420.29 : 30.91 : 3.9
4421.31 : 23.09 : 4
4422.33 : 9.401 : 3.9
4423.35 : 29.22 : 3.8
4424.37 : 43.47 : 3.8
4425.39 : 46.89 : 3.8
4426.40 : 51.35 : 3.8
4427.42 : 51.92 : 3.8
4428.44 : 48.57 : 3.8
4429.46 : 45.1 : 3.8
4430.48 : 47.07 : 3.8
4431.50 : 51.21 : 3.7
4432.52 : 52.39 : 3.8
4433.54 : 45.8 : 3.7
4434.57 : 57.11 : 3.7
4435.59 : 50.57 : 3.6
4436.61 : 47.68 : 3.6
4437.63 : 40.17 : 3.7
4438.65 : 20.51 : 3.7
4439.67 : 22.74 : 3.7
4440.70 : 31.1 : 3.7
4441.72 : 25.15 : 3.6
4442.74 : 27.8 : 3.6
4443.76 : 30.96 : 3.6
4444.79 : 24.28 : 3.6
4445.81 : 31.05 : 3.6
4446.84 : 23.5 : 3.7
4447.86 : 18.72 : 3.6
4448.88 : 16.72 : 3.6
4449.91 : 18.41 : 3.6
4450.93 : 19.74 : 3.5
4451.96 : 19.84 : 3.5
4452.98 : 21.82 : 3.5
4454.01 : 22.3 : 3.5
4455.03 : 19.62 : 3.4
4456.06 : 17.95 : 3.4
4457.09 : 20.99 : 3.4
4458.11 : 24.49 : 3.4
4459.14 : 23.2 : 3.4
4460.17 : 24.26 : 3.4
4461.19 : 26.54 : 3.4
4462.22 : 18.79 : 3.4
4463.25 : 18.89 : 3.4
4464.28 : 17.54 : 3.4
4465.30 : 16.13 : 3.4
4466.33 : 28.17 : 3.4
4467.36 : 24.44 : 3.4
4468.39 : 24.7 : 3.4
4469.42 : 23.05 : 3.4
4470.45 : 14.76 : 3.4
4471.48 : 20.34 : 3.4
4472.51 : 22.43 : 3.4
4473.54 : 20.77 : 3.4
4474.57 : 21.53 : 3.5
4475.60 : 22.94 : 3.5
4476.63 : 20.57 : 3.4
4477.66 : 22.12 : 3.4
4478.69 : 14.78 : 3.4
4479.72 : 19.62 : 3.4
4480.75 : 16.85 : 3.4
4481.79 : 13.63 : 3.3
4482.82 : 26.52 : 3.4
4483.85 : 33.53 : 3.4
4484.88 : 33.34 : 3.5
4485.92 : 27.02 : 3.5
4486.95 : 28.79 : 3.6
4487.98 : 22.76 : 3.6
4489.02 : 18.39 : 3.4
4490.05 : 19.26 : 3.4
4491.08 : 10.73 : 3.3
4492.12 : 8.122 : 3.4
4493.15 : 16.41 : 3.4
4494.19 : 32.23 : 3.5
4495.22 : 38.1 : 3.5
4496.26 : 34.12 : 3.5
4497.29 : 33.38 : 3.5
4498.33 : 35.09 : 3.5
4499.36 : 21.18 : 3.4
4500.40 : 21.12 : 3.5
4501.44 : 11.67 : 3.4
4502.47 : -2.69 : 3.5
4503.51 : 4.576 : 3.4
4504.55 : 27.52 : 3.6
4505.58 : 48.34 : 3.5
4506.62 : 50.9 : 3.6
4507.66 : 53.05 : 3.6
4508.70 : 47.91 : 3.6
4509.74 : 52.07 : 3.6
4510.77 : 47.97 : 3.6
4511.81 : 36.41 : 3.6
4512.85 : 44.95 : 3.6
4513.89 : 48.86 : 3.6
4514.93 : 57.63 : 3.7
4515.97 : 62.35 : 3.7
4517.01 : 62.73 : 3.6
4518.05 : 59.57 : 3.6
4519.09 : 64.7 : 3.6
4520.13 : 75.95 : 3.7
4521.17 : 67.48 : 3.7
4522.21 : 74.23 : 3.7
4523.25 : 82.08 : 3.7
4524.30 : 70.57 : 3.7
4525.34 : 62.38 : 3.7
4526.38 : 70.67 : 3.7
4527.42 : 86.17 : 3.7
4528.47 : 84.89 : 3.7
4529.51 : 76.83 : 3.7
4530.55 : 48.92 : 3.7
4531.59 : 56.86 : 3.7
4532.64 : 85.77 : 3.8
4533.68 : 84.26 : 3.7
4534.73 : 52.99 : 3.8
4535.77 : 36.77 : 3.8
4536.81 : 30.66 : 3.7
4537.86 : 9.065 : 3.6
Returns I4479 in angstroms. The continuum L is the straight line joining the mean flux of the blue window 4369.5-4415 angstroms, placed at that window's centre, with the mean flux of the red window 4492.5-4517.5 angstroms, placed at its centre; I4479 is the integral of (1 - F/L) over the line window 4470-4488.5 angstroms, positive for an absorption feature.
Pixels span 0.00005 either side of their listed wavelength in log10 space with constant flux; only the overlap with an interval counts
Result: 6.37 angstroms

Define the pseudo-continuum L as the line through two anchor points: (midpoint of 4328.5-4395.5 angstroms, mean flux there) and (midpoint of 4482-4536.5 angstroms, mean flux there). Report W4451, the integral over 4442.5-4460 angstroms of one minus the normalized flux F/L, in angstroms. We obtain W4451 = 7.0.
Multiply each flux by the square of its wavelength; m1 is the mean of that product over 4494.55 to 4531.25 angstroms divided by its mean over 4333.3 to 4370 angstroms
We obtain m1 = 2.33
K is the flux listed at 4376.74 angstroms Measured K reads 37.44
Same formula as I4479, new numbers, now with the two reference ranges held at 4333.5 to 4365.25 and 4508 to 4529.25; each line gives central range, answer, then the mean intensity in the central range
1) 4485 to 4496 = 6.6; 22.9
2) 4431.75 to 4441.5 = 0.8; 40.7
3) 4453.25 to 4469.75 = 9.3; 21.9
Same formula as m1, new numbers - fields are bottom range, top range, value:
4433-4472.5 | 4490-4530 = 1.86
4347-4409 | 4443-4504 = 0.87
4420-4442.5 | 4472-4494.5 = 0.55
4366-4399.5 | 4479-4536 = 1.70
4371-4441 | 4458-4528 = 1.18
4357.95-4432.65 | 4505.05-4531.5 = 2.36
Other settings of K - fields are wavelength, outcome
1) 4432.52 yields 52.39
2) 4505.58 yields 48.34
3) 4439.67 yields 22.74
